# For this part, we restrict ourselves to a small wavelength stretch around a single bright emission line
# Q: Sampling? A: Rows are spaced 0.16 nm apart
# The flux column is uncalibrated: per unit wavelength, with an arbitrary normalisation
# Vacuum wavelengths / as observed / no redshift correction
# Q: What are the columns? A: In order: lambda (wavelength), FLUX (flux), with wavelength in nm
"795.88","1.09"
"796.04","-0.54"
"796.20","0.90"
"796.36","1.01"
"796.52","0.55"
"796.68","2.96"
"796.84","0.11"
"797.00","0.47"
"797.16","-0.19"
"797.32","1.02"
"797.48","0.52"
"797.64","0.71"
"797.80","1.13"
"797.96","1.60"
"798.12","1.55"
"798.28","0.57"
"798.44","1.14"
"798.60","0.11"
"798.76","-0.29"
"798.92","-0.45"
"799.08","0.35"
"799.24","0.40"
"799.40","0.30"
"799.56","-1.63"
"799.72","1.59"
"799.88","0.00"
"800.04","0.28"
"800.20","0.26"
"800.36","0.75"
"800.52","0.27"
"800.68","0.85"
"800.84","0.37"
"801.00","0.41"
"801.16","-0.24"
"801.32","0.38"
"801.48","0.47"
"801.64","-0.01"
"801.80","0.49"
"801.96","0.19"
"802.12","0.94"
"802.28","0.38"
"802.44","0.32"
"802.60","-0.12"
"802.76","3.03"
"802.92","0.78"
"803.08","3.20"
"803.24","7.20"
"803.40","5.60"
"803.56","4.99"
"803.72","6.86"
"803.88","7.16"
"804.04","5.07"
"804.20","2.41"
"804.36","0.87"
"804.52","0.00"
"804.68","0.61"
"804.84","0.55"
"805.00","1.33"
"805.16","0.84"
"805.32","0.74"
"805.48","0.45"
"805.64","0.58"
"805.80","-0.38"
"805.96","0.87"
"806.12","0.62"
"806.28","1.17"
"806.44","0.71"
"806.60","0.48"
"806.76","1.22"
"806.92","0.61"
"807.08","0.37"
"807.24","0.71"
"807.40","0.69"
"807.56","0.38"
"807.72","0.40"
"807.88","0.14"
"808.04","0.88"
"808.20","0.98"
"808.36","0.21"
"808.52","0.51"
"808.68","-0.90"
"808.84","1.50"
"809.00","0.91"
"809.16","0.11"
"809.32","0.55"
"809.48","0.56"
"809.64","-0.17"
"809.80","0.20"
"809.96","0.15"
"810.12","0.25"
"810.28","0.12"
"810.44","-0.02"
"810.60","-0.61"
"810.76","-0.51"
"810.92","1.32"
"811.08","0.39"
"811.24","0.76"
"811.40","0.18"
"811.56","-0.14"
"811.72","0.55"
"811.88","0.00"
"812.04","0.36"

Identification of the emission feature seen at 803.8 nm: [O II]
